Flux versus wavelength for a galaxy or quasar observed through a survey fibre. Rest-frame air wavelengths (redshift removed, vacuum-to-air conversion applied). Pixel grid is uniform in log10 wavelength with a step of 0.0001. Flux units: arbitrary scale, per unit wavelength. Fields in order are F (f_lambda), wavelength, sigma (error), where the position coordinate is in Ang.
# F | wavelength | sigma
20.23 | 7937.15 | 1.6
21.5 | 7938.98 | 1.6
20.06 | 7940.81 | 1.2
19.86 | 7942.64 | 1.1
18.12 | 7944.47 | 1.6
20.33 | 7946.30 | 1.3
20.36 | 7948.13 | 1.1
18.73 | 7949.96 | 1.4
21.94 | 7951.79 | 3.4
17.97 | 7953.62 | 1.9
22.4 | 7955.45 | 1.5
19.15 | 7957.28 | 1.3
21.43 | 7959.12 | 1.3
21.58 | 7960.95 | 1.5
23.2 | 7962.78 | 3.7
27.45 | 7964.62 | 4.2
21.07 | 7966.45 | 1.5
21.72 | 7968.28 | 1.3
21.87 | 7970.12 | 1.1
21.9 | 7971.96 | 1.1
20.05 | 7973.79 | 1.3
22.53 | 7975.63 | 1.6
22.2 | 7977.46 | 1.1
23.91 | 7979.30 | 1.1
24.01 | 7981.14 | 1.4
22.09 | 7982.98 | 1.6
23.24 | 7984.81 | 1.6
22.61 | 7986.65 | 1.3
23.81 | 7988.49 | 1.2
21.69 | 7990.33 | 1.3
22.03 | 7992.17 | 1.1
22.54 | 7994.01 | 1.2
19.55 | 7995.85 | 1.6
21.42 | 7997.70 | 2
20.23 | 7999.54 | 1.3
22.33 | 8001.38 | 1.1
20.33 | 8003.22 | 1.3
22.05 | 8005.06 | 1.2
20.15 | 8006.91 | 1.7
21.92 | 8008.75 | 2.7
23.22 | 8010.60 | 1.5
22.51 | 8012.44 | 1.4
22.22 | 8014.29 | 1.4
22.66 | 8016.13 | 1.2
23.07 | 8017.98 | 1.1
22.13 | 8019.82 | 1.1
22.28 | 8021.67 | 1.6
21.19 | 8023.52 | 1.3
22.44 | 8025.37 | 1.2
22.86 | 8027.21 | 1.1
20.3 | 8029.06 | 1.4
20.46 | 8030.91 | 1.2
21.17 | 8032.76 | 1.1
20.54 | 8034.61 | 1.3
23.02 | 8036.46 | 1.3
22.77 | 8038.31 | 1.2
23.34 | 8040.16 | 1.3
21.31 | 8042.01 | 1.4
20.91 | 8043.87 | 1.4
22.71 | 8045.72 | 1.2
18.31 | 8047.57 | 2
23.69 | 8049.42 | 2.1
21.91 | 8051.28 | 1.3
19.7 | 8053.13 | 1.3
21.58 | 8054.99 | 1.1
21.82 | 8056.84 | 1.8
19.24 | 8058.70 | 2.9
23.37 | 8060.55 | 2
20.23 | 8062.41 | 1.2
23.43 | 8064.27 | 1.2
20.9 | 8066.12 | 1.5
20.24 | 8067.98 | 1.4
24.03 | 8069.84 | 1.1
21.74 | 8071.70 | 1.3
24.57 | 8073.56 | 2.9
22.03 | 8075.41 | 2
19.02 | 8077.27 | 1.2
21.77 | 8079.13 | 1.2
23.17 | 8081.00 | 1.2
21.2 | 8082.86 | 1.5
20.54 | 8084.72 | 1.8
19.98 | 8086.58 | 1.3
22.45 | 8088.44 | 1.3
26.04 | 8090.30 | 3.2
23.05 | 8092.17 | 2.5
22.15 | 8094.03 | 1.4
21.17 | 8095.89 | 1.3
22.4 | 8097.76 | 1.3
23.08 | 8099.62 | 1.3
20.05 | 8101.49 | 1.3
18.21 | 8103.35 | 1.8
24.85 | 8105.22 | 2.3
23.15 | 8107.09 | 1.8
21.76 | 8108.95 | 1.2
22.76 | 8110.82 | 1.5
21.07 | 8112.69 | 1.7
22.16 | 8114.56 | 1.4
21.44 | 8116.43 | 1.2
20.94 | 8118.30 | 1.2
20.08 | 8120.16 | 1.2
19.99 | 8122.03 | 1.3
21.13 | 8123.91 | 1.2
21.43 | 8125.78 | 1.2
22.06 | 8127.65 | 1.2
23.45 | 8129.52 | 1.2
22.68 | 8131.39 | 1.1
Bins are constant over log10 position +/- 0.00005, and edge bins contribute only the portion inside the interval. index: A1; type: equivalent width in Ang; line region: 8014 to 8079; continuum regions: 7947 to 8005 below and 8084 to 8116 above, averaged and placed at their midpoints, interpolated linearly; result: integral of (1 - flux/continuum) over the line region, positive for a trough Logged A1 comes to 0.6 Ang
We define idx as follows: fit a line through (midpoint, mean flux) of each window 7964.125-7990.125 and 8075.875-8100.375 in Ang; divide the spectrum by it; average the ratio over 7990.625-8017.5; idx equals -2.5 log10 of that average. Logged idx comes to 0.040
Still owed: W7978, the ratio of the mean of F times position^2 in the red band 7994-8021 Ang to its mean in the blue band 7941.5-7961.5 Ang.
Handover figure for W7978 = 1.1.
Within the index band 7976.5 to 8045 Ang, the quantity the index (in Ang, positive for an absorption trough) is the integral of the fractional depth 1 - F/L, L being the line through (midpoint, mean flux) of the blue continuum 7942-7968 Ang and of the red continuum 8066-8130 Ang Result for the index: -2.2 Ang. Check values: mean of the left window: 21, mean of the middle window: 22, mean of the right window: 21.8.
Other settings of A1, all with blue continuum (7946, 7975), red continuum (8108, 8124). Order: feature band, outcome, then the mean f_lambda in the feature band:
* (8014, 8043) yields -0.9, 22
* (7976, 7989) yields -1.1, 23.1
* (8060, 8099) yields -1.4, 22.1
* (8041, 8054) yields 0.0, 21.2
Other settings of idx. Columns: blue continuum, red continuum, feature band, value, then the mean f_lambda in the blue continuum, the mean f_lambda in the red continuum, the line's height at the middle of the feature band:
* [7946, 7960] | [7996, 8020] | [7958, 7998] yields -0.07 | 20.3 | 21.8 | 21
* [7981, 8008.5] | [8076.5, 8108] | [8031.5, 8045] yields 0.00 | 21.8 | 21.9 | 21.9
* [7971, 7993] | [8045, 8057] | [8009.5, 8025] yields -0.02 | 22.5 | 21.3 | 21.9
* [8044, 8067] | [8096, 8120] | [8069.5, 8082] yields -0.04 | 21.4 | 21.7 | 21.5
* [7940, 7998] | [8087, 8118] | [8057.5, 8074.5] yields 0.00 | 21.6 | 22.2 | 22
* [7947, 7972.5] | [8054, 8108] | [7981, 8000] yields -0.02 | 21.5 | 21.9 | 21.6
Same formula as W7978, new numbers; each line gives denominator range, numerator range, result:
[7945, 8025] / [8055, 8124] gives 1.02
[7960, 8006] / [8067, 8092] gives 1.02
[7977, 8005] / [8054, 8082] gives 1.00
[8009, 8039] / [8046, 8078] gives 0.99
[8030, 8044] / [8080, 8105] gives 1.02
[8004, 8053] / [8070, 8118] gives 1.02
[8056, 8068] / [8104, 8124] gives 1.03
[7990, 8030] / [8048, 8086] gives 1.01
